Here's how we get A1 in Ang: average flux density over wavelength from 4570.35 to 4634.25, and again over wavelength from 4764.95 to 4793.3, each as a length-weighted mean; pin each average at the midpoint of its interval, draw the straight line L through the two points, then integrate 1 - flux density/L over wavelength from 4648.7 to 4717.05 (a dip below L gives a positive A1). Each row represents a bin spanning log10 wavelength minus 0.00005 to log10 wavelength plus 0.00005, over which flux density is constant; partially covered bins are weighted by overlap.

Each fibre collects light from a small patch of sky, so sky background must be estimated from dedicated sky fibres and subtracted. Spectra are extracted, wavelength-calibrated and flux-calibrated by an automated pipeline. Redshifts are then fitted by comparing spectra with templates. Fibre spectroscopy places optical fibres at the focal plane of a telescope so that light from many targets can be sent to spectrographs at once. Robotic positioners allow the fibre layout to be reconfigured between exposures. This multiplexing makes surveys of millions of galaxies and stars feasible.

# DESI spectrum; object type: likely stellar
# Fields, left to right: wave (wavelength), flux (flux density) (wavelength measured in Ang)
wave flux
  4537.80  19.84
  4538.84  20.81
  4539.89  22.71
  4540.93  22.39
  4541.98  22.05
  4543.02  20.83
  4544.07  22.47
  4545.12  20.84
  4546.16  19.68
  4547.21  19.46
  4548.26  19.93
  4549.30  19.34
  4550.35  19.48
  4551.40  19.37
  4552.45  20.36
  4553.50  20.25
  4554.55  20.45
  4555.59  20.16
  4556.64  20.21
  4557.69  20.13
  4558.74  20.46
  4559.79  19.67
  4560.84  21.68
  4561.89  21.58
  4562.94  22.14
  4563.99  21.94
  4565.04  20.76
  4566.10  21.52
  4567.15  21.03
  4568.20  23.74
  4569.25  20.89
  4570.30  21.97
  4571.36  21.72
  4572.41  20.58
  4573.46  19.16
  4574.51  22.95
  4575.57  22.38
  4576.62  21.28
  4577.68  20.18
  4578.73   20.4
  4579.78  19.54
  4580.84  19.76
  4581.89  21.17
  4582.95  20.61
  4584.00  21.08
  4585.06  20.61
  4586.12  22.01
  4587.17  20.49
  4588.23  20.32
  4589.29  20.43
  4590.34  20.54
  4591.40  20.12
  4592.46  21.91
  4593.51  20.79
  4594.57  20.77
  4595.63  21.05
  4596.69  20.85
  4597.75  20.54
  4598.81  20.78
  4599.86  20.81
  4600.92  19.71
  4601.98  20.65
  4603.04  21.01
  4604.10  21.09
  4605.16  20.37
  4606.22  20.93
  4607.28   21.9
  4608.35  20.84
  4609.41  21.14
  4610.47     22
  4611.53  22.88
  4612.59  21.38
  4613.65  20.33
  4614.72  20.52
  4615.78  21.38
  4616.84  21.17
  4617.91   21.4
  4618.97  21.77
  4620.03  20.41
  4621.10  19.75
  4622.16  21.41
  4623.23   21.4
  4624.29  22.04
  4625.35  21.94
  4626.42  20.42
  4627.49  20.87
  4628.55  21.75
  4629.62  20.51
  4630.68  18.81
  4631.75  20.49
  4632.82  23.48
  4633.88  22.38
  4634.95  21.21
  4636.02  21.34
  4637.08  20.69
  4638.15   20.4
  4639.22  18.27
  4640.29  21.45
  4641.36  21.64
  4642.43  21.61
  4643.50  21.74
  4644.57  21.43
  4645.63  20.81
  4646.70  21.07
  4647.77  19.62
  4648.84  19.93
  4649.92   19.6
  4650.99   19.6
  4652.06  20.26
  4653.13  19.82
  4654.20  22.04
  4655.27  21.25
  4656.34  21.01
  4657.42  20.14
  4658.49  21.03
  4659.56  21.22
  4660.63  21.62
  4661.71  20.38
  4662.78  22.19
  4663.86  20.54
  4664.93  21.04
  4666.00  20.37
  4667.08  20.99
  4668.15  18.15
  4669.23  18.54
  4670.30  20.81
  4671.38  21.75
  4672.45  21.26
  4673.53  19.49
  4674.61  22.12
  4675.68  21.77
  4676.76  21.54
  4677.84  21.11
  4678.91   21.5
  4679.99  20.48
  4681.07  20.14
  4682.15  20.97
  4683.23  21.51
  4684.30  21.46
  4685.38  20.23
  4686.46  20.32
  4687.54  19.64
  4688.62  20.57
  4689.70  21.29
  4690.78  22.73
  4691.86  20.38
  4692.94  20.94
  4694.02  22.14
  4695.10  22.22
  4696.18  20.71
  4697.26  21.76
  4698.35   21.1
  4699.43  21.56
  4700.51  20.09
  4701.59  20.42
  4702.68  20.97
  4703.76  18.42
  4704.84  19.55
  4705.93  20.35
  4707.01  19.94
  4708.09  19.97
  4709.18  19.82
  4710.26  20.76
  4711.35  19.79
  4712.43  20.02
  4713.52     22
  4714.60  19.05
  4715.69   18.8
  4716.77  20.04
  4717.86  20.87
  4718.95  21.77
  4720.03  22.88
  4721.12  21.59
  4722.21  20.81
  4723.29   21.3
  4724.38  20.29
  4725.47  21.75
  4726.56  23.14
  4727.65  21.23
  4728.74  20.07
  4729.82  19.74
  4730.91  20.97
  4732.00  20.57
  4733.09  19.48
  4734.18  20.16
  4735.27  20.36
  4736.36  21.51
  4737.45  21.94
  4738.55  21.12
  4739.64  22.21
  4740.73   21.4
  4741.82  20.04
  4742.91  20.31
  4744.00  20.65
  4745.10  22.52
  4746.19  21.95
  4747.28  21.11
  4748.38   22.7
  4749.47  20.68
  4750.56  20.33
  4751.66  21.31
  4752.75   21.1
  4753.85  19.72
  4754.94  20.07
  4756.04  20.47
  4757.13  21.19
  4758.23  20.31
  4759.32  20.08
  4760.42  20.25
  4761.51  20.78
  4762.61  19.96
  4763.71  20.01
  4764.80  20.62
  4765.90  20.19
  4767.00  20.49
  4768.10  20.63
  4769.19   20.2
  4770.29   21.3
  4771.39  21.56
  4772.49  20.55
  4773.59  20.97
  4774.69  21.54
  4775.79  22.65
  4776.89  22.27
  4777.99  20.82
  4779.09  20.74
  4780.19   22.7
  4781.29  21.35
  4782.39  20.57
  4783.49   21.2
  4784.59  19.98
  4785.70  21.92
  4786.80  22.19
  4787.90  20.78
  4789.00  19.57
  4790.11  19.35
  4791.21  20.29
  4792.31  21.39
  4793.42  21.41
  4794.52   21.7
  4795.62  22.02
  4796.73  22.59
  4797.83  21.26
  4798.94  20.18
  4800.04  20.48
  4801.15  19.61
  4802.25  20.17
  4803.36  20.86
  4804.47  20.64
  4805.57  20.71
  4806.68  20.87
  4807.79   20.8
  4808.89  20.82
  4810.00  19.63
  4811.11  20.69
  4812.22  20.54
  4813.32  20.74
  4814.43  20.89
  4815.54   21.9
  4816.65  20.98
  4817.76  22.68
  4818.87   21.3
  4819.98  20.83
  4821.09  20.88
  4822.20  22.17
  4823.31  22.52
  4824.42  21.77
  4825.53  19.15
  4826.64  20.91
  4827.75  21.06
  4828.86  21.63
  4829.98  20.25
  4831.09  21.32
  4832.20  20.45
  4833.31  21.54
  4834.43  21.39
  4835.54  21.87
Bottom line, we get 1.1 Ang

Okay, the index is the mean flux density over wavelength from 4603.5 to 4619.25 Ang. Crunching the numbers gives 21.3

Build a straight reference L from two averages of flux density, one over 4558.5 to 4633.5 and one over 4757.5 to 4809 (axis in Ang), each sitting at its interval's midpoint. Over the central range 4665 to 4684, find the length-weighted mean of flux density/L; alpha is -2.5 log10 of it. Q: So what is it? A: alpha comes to 0.01 mag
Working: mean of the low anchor 21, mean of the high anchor 20.9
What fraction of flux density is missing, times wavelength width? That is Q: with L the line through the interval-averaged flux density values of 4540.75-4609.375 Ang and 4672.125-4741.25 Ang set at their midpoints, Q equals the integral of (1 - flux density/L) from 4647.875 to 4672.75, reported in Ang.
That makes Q 0.3 Ang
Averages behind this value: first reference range 20.8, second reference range 20.8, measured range 20.6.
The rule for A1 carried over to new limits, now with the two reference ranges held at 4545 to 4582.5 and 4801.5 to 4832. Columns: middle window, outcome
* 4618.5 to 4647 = -0.38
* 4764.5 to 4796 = -0.19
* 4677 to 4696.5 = -0.17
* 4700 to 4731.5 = 0.47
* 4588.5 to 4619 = -0.32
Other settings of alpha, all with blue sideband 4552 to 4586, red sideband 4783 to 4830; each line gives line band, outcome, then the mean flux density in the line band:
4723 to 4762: 0.00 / 20.9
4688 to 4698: -0.02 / 21.4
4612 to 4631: 0.00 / 21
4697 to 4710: 0.03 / 20.3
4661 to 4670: 0.03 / 20.3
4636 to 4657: 0.02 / 20.7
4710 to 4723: 0.01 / 20.7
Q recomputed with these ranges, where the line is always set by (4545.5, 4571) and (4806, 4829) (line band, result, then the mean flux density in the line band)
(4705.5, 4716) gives 0.4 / 20.1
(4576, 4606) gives 0.1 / 20.7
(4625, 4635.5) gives -0.2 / 21.2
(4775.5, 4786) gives -0.2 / 21.4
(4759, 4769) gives 0.3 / 20.3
